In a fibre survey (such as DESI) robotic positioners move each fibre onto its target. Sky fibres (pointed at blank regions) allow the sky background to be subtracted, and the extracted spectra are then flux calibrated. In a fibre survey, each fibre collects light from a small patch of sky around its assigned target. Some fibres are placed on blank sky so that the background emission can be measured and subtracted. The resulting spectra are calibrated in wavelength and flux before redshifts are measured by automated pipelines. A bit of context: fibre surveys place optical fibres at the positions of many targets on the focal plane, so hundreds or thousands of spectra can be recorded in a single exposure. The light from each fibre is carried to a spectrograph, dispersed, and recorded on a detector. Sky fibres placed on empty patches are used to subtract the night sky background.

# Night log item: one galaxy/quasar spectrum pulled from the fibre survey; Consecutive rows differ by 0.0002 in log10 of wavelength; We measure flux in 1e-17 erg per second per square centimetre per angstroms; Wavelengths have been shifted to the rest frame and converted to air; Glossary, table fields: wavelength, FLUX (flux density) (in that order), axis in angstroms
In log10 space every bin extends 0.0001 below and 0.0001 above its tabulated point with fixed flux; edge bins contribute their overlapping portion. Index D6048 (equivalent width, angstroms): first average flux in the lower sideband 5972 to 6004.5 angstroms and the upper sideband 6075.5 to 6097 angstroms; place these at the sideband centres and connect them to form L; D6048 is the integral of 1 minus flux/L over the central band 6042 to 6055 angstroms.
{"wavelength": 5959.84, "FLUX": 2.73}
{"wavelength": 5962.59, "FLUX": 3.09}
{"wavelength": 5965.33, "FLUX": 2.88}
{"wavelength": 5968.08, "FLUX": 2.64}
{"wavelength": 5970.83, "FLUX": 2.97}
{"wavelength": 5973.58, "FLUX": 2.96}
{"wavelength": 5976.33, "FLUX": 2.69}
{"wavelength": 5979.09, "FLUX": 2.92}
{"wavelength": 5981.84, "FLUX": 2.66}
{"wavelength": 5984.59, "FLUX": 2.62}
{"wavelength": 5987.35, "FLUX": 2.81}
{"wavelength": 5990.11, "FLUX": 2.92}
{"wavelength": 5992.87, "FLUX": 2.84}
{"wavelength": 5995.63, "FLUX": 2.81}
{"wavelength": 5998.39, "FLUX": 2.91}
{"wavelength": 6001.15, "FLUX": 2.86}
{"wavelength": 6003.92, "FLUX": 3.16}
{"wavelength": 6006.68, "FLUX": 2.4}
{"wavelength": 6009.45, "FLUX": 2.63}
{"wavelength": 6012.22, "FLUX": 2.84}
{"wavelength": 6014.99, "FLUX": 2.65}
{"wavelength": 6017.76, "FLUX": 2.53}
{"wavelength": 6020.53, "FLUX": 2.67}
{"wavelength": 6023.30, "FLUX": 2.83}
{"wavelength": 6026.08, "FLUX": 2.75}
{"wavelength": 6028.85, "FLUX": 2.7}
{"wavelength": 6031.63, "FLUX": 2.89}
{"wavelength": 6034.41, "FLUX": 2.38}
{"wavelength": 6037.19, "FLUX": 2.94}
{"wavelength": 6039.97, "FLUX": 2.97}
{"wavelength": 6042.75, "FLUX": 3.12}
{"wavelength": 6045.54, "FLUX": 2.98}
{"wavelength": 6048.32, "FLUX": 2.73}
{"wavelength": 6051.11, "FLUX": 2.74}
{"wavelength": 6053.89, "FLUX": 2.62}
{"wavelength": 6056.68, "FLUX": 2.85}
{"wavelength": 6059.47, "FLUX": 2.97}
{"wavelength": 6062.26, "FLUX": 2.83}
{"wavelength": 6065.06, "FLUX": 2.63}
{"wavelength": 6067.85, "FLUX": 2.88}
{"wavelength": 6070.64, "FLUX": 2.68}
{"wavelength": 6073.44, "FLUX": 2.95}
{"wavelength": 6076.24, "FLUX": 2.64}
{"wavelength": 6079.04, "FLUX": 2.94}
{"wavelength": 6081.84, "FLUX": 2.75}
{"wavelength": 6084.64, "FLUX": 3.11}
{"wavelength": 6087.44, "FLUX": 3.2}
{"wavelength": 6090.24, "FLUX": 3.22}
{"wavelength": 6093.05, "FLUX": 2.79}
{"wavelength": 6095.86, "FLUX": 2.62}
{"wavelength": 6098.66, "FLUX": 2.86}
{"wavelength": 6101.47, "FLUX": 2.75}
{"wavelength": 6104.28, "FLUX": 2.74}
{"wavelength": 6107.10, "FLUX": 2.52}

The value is 0.27 angstroms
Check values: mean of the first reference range 2.84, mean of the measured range 2.83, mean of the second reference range 2.92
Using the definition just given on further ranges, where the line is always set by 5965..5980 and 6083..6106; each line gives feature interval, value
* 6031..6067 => 0.8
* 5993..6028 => 1.3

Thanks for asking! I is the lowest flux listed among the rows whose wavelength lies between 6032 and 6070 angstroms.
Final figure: 2.38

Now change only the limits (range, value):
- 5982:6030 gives 2.4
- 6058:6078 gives 2.63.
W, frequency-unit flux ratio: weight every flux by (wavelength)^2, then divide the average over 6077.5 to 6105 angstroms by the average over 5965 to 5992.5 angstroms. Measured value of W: 1.07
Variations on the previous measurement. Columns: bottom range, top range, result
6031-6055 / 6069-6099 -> 1.04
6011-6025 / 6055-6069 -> 1.06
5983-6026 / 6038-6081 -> 1.04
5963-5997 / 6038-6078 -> 1.03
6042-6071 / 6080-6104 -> 1.04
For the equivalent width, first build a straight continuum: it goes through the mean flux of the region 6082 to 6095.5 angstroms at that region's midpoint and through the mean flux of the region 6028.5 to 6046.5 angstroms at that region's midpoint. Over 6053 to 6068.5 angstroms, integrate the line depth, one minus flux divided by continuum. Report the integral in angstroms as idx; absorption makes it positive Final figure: 0.7 angstroms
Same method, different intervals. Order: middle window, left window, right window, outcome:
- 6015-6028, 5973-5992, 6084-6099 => 0.7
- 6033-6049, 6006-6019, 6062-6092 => -0.7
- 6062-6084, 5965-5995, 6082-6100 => 1.0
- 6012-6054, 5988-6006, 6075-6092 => 2.2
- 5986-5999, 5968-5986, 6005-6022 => -0.6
